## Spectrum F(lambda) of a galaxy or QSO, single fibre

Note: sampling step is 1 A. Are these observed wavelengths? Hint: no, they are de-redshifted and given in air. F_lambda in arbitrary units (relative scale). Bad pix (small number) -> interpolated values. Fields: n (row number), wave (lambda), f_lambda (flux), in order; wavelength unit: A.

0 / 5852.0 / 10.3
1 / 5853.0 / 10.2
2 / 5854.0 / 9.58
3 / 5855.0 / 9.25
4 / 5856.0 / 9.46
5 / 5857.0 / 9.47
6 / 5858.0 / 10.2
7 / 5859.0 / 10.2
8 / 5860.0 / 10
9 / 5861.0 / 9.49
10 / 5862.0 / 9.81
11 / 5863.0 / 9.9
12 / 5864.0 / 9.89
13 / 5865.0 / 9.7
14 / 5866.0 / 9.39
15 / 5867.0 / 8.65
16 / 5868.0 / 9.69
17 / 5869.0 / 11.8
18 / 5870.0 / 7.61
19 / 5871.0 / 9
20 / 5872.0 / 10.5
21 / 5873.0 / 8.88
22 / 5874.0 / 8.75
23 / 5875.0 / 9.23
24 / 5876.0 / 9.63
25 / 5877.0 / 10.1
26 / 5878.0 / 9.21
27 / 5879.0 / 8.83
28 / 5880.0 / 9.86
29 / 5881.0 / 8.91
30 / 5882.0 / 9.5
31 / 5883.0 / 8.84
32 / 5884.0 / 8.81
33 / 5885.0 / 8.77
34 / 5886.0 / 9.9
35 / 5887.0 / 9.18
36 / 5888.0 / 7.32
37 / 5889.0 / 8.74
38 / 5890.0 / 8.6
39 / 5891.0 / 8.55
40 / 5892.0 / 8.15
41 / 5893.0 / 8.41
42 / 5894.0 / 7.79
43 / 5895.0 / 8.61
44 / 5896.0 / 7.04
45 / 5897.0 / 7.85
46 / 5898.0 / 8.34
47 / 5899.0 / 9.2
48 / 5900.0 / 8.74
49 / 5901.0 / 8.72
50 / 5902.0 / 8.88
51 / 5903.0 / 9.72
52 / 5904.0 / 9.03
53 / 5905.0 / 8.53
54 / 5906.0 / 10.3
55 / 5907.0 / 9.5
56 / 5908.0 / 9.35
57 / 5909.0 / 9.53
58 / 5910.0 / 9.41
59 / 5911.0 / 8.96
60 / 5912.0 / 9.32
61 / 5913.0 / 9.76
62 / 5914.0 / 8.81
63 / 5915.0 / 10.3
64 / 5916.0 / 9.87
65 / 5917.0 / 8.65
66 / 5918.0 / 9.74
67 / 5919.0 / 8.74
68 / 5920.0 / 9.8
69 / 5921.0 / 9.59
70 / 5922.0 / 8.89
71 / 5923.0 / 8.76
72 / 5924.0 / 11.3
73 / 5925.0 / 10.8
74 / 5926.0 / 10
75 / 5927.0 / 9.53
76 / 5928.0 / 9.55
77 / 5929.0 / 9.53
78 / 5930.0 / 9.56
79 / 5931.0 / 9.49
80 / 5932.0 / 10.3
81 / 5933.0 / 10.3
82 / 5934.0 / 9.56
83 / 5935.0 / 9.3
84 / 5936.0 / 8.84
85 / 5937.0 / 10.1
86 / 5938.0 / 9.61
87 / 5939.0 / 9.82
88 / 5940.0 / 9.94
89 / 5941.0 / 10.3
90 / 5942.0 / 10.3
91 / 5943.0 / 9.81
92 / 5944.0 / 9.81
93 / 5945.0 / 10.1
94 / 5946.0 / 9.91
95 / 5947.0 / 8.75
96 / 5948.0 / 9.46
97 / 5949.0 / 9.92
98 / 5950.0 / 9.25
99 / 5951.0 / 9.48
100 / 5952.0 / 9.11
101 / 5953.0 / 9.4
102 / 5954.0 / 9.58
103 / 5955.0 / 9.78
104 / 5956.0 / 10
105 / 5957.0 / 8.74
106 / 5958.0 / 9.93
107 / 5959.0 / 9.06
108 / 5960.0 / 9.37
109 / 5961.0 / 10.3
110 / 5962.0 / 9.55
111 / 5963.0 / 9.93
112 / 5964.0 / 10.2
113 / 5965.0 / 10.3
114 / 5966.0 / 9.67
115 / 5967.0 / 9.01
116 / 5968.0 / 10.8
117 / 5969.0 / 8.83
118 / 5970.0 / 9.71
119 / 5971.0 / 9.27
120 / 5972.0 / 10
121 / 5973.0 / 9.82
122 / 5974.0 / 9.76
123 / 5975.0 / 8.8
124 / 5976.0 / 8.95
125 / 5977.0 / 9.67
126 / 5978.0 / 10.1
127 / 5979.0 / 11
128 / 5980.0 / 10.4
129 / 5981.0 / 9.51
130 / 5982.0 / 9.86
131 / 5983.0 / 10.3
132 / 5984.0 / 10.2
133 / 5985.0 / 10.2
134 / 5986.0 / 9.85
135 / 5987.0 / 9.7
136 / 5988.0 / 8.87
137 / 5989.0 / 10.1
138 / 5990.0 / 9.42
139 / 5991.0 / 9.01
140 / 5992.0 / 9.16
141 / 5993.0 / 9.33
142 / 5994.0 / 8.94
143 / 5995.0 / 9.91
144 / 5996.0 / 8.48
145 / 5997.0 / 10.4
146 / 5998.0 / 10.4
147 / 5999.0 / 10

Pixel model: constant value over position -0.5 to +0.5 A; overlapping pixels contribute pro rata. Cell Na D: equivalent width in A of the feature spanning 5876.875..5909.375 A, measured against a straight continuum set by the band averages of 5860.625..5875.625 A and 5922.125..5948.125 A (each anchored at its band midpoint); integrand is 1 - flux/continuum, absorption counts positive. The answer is 2.5 A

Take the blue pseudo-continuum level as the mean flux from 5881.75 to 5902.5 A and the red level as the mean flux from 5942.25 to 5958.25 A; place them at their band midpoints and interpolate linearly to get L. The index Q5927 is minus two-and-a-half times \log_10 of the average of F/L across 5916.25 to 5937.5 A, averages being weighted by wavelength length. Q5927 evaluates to -0.05 mag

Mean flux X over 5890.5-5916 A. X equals 8.93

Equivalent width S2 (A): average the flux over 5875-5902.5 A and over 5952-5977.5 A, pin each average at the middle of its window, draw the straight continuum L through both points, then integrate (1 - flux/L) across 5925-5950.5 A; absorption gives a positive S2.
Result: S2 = -1.2 A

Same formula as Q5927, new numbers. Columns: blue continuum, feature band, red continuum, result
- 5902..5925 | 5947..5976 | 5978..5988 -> 0.03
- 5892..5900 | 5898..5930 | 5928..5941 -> -0.06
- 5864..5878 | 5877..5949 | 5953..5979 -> 0.03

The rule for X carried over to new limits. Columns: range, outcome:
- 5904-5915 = 9.38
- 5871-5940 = 9.24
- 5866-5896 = 9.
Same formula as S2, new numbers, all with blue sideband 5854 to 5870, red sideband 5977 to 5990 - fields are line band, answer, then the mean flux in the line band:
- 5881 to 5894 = 1.42 A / 8.7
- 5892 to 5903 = 1.55 A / 8.41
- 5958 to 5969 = 0.17 A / 9.78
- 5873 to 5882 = 0.42 A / 9.3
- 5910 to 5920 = 0.46 A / 9.38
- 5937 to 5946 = -0.07 A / 9.97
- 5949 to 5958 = 0.40 A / 9.47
